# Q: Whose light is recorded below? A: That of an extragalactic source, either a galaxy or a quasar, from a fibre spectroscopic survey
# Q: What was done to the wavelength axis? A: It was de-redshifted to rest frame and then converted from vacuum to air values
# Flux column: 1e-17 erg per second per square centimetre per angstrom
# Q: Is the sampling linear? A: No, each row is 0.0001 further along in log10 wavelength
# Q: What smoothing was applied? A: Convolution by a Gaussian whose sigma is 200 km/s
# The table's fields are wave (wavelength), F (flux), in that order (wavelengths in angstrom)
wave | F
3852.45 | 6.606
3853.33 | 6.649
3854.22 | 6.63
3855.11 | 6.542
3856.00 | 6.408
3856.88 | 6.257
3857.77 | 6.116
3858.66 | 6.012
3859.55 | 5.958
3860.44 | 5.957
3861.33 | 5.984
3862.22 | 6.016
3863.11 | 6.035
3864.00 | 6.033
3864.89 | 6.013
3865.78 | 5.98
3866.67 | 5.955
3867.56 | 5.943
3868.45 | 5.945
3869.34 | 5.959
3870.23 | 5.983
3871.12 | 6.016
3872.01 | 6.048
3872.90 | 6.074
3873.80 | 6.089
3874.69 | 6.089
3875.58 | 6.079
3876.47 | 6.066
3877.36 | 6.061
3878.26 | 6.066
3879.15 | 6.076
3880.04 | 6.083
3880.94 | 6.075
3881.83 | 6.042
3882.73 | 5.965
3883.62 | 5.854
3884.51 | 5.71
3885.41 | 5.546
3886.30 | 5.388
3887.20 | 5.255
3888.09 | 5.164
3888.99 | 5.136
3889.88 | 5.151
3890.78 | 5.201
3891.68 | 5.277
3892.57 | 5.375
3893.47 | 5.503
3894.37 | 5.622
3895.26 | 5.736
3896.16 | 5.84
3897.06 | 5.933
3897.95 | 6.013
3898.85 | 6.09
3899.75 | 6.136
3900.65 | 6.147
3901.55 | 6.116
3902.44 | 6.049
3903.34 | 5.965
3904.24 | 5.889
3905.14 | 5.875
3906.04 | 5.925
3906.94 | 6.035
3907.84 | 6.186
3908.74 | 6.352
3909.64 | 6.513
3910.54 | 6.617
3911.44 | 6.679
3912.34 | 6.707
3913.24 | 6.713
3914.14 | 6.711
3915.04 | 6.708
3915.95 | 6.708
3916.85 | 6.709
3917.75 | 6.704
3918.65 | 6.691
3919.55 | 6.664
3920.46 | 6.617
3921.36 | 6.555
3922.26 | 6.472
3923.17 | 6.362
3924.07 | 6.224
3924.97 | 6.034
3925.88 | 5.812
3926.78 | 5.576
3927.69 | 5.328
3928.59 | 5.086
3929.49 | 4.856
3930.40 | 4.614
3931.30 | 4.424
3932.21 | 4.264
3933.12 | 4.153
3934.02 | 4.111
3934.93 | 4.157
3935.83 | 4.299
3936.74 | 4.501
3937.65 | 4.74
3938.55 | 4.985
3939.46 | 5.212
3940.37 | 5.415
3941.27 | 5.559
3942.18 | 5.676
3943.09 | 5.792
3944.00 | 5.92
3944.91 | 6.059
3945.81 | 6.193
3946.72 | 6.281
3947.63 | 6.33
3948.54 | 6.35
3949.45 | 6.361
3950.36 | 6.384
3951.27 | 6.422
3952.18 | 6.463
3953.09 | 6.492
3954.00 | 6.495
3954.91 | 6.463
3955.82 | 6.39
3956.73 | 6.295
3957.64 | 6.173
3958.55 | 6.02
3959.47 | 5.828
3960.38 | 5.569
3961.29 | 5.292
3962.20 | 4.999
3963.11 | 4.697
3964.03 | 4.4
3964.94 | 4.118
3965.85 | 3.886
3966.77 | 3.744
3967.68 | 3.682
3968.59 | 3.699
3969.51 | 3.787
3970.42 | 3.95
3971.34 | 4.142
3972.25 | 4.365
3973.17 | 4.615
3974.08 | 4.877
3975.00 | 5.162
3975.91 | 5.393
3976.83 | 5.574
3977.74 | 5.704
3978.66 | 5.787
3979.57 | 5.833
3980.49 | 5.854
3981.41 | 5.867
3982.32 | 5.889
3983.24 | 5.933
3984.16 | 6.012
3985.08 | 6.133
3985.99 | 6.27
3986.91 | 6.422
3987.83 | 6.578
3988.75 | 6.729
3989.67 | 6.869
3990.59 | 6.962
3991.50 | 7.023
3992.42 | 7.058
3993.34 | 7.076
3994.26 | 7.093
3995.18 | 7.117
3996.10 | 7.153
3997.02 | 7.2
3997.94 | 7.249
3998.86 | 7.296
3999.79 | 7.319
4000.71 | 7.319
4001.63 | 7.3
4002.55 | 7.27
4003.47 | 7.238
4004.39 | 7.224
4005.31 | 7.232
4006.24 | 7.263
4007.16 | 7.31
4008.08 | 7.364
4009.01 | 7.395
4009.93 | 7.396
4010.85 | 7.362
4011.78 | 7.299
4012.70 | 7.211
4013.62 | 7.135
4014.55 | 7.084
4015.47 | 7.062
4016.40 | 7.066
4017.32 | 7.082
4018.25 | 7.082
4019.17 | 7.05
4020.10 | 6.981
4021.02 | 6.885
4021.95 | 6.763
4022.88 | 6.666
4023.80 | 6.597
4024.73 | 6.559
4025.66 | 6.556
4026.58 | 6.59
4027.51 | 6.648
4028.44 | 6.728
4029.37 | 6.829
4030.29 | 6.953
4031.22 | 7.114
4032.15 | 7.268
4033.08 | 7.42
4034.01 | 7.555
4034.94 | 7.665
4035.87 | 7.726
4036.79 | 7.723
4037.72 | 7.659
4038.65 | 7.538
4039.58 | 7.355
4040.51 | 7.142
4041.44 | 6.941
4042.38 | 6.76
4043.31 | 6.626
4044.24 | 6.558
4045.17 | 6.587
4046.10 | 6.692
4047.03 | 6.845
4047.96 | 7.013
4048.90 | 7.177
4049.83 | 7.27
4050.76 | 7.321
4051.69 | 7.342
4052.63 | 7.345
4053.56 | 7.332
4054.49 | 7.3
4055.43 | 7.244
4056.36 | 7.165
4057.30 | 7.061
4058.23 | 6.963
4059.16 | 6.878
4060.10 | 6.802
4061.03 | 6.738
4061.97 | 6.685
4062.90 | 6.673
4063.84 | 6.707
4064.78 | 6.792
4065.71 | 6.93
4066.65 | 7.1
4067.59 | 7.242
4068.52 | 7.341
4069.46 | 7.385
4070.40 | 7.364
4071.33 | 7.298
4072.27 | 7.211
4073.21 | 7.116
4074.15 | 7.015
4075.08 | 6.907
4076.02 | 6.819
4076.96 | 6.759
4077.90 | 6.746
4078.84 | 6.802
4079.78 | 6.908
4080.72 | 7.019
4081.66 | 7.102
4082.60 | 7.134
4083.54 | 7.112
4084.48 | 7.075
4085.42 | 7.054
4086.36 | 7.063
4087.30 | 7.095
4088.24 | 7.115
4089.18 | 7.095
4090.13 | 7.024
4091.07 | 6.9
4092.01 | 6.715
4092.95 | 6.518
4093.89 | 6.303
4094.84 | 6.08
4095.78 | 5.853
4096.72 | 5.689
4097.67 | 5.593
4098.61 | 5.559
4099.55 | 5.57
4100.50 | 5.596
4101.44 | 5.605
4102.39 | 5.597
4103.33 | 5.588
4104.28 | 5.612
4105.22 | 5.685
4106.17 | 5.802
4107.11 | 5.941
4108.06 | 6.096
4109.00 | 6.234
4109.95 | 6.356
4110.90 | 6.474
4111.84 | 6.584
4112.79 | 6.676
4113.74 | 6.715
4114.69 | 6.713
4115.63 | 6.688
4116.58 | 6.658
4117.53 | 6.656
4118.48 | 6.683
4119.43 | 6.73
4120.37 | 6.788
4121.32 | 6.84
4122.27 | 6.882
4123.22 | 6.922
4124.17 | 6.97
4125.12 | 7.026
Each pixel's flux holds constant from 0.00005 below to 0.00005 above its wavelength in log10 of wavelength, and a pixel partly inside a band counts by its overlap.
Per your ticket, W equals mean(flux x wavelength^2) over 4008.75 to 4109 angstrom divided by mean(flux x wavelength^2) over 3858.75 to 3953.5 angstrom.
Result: 1.3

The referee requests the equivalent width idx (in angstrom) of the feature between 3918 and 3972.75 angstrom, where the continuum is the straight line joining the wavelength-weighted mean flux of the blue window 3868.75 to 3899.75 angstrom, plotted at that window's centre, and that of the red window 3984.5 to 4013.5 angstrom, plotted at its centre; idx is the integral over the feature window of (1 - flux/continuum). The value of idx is 9.06 angstrom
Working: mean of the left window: 5.79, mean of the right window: 7.09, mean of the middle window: 5.39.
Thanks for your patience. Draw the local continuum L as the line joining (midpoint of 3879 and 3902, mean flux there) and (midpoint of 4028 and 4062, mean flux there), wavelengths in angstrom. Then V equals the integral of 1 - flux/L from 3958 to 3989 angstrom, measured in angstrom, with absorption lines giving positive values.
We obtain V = 6.1 angstrom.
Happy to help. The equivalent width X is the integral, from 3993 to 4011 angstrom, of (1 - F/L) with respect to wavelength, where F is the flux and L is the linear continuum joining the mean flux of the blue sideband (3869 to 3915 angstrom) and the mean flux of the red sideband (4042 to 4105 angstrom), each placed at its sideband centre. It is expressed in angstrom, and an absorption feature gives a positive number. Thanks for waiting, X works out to -2.3 angstrom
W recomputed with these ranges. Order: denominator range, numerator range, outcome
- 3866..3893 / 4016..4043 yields 1.32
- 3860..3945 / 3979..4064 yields 1.28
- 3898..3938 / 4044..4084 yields 1.29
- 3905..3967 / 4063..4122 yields 1.24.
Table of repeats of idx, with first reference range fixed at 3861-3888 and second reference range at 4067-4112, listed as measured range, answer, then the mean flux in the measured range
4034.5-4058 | -2.70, 7.17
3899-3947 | 2.08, 5.81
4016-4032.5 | -1.25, 6.85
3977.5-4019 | -3.83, 6.88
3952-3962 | 0.13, 6.1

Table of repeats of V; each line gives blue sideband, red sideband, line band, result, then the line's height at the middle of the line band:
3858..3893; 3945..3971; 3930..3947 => 1.5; 5.55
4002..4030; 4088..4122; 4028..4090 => -3.8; 6.67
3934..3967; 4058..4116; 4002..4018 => -3.3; 6.01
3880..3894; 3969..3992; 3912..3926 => -2.4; 5.58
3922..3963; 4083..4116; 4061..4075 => -2.0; 6.18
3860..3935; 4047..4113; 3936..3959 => 0.7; 6.11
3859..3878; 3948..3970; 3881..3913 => -0.2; 5.83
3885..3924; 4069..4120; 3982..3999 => -1.2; 6.29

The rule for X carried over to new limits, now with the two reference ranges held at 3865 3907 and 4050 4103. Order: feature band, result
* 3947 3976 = 4.4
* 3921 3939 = 2.8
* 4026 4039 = -1.3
